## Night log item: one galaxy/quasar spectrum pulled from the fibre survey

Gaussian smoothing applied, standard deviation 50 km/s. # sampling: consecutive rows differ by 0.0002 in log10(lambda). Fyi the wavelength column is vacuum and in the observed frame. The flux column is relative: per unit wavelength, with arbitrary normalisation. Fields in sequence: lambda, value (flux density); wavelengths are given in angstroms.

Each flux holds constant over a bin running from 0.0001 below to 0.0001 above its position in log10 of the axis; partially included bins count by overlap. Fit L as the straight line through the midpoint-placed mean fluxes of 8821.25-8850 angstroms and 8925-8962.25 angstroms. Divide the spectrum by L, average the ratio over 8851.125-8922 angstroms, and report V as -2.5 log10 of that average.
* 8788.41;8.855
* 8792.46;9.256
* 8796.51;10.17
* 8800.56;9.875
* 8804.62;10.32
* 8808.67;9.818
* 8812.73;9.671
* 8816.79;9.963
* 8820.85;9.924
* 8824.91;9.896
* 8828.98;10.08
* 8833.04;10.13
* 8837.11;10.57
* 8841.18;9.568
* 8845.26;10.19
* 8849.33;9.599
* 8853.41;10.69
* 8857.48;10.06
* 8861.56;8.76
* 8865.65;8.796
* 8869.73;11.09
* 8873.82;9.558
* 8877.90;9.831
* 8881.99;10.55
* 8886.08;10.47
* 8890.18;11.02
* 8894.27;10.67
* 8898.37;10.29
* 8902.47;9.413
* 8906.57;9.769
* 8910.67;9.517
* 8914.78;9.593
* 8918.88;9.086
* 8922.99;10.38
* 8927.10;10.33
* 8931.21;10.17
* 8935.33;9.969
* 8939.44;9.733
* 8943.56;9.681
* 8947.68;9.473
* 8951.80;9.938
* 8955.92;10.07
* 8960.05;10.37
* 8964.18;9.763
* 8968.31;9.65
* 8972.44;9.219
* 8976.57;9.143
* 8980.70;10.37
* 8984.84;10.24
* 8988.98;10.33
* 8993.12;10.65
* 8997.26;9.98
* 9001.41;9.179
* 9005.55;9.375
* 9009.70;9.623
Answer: 0.00 mag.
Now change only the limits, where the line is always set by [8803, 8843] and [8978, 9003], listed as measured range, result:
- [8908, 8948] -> 0.03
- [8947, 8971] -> 0.02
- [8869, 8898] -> -0.04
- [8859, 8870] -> 0.08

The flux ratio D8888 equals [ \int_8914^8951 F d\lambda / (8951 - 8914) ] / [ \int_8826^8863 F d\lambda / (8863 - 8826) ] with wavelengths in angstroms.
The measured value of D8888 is 0.99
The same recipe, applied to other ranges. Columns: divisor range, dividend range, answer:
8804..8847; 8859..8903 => 1.01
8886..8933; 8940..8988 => 0.98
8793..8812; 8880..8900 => 1.06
